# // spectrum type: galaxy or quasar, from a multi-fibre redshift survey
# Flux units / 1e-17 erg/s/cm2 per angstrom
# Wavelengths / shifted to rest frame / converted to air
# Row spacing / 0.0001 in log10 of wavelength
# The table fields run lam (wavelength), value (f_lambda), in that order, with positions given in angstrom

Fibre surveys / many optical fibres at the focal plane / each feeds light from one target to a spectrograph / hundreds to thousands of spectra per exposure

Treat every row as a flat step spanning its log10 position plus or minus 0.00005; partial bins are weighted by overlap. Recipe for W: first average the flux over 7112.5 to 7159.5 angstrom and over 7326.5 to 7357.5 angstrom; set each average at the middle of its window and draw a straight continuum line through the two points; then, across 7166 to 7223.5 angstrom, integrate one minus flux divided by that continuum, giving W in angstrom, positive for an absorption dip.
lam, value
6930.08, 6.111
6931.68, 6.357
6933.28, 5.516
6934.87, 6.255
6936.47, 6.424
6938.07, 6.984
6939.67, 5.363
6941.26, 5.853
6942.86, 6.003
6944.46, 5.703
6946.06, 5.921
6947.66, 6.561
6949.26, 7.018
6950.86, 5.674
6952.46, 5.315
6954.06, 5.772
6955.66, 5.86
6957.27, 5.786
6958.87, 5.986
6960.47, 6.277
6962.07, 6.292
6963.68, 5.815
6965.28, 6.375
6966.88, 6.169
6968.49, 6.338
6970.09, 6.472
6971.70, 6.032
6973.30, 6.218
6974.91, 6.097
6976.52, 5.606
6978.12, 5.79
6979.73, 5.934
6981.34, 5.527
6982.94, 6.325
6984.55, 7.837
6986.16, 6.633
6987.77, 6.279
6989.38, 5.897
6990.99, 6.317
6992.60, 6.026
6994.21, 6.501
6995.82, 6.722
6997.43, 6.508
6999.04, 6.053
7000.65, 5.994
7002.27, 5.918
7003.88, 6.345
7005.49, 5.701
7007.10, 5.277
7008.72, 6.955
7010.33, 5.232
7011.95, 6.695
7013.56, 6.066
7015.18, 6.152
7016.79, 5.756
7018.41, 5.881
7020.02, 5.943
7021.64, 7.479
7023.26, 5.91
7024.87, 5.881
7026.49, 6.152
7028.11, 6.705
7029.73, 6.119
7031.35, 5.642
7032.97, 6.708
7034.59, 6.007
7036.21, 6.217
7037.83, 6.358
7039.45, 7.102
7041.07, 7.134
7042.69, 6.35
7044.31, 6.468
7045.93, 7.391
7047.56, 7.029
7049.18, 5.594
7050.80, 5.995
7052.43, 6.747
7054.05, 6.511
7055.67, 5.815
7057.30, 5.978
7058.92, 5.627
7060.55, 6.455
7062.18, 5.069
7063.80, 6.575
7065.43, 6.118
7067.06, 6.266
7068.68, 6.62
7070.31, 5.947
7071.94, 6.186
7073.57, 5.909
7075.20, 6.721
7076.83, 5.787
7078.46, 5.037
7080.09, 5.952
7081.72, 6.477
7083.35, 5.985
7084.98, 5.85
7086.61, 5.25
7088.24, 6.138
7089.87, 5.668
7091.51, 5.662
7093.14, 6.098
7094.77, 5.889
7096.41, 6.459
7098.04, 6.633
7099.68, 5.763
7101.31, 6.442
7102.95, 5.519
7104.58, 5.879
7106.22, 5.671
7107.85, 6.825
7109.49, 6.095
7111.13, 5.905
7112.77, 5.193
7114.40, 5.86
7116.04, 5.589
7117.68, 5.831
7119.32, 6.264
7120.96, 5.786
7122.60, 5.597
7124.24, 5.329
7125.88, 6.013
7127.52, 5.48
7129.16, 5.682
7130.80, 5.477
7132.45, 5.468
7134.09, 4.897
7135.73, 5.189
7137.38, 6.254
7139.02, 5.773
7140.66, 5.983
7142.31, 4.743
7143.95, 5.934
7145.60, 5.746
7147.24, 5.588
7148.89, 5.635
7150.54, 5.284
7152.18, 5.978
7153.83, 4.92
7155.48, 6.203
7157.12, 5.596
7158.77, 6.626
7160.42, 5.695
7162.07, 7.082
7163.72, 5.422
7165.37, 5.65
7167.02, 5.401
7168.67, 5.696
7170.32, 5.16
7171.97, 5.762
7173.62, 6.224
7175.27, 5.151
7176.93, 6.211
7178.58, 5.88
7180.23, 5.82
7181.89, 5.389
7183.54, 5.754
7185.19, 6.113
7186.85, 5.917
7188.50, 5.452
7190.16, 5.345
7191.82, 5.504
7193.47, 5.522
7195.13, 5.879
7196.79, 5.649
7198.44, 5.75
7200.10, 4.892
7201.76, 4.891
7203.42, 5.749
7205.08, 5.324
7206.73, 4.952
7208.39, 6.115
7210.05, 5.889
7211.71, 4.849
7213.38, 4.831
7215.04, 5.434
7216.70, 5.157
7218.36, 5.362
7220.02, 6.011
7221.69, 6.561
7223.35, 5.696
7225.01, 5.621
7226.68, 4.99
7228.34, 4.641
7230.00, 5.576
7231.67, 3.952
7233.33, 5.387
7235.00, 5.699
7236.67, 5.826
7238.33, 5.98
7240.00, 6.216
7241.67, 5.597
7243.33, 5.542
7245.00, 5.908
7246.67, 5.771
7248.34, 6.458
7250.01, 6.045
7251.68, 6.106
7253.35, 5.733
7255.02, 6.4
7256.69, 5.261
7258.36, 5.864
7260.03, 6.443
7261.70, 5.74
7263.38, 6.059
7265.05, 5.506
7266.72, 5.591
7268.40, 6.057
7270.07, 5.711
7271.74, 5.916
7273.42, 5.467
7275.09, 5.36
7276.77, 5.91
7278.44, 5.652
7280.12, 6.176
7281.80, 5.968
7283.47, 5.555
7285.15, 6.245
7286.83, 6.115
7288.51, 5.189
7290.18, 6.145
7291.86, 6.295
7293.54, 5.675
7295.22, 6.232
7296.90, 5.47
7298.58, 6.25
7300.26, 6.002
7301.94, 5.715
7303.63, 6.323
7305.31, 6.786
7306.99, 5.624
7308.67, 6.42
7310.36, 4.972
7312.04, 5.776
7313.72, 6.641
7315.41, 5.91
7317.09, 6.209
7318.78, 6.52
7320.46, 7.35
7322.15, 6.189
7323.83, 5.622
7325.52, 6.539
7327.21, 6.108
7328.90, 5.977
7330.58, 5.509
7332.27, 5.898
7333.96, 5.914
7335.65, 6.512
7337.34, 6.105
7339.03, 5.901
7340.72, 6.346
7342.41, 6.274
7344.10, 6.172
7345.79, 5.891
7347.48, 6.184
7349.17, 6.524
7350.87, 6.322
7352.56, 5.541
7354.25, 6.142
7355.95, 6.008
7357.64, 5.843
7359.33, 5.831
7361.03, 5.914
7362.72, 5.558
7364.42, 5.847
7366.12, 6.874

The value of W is 1.9 angstrom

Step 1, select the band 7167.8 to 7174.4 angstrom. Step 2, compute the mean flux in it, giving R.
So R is 5.71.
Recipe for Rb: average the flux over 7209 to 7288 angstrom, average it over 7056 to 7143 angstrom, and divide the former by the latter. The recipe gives 1.0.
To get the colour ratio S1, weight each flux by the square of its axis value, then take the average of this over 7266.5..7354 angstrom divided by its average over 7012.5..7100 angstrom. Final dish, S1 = 1.0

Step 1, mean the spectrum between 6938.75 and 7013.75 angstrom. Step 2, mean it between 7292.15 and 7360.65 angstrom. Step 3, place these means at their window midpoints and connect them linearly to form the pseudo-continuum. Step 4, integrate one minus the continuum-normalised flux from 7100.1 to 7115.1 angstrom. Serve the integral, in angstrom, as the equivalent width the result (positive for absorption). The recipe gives 0.4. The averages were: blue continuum 6.11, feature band 5.93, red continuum 6.08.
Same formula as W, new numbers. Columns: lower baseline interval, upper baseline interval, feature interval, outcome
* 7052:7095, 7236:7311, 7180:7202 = 1.4 angstrom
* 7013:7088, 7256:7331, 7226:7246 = 1.9 angstrom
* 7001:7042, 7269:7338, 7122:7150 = 2.5 angstrom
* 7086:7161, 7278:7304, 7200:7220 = 1.8 angstrom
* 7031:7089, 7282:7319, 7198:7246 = 4.8 angstrom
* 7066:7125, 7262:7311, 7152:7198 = 1.3 angstrom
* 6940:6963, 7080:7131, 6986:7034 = -1.8 angstrom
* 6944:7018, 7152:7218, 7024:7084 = -2.9 angstrom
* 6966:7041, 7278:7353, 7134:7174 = 2.8 angstrom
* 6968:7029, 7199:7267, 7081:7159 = 1.3 angstrom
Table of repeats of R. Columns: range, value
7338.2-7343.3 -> 6.18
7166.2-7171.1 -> 5.42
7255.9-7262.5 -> 5.84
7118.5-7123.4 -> 5.88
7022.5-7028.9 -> 6.17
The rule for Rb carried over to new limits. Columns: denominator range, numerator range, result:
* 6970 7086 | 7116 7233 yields 0.90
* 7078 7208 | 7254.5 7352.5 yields 1.05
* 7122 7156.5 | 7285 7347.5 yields 1.09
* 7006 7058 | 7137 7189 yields 0.91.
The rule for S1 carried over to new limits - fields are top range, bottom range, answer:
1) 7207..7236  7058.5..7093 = 0.94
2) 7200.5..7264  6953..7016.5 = 0.98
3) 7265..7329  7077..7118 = 1.07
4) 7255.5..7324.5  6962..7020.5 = 1.05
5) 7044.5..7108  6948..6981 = 1.04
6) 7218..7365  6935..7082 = 1.04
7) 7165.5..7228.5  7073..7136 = 0.98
